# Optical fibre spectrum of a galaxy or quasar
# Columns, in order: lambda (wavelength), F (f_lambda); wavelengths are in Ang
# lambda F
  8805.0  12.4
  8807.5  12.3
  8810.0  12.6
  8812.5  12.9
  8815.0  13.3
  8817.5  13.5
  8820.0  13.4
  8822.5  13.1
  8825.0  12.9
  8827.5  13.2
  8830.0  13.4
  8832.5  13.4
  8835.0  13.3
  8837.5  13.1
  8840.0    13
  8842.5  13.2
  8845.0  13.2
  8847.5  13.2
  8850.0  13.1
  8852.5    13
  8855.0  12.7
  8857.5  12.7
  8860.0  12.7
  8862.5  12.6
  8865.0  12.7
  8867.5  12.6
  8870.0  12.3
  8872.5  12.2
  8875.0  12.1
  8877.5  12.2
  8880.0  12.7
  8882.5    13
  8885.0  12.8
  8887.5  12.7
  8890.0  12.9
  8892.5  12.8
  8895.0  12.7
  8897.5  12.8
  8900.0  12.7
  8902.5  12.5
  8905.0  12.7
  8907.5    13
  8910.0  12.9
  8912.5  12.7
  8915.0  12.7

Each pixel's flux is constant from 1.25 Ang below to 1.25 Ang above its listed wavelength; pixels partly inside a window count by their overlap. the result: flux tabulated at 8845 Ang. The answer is 13.2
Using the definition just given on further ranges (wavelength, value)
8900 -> 12.7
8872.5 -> 12.2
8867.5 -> 12.6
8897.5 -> 12.8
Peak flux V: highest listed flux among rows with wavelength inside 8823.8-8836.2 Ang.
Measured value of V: 13.4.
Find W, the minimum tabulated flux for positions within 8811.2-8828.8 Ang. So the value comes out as 12.9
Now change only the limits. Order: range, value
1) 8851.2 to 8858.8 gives 12.7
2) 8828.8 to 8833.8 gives 13.4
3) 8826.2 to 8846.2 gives 13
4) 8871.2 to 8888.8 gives 12.1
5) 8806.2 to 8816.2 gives 12.3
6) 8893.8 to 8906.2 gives 12.5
